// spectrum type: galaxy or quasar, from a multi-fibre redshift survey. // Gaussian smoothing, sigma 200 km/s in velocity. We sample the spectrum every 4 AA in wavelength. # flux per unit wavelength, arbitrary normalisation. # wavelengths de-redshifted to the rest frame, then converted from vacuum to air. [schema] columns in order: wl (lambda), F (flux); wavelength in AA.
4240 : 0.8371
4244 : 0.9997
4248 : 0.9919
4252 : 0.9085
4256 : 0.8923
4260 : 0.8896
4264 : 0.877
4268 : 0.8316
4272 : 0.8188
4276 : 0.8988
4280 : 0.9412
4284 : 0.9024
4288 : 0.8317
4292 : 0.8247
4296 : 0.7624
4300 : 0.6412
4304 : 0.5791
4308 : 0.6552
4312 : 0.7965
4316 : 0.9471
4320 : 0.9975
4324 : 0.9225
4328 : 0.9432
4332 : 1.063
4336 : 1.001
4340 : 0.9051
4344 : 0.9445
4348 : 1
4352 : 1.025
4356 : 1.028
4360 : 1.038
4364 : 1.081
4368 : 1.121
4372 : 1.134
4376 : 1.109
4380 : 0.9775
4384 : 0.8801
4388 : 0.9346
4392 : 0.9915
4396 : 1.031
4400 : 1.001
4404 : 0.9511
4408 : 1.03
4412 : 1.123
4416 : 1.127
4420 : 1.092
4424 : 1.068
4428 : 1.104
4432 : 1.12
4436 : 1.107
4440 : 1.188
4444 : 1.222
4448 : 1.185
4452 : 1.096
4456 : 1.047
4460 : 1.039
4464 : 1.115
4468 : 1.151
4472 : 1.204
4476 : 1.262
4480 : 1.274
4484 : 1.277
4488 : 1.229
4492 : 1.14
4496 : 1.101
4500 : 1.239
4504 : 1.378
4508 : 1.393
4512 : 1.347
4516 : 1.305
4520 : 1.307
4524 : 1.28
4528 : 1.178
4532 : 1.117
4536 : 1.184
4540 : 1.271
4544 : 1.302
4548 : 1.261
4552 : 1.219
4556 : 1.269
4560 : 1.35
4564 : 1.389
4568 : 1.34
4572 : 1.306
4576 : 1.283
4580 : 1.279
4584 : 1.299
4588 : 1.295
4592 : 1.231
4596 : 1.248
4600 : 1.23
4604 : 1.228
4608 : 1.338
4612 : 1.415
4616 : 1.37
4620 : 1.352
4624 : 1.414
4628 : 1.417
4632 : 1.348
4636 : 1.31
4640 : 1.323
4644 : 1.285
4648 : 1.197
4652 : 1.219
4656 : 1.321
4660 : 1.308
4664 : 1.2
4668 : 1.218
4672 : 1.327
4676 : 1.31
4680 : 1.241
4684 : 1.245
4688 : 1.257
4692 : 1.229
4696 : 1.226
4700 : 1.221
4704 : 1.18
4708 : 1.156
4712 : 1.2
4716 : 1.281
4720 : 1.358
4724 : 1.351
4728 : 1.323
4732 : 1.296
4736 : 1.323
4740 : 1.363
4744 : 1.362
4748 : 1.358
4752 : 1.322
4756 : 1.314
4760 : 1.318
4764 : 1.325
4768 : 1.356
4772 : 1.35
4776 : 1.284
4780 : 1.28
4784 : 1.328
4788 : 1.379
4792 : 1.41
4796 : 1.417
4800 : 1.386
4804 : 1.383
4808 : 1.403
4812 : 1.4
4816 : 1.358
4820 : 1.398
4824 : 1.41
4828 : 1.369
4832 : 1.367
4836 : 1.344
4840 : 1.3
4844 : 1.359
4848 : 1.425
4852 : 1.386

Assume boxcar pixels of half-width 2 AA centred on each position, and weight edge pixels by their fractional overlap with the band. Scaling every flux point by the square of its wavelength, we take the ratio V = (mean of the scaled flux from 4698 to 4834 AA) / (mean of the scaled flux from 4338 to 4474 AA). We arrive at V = 1.5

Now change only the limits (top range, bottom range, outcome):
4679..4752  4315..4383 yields 1.48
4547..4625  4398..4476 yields 1.26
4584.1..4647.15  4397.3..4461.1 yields 1.31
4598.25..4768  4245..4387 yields 1.66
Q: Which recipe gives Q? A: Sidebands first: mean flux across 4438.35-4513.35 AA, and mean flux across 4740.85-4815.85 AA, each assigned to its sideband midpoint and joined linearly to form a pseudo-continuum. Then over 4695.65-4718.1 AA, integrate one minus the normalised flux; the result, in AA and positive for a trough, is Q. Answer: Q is 1.8 AA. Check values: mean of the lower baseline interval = 1.2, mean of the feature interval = 1.21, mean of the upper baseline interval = 1.35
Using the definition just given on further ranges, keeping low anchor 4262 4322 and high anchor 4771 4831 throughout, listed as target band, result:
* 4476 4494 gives -3.59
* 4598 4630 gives -4.84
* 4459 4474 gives -1.84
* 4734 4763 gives -0.51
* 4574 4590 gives -2.19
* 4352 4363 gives -1.79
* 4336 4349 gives -1.17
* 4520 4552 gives -4.37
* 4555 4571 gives -3.25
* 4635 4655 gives -1.09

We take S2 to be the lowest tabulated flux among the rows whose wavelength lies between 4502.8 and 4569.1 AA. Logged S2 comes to 1.117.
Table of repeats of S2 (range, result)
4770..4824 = 1.28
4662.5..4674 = 1.2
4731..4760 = 1.296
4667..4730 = 1.156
